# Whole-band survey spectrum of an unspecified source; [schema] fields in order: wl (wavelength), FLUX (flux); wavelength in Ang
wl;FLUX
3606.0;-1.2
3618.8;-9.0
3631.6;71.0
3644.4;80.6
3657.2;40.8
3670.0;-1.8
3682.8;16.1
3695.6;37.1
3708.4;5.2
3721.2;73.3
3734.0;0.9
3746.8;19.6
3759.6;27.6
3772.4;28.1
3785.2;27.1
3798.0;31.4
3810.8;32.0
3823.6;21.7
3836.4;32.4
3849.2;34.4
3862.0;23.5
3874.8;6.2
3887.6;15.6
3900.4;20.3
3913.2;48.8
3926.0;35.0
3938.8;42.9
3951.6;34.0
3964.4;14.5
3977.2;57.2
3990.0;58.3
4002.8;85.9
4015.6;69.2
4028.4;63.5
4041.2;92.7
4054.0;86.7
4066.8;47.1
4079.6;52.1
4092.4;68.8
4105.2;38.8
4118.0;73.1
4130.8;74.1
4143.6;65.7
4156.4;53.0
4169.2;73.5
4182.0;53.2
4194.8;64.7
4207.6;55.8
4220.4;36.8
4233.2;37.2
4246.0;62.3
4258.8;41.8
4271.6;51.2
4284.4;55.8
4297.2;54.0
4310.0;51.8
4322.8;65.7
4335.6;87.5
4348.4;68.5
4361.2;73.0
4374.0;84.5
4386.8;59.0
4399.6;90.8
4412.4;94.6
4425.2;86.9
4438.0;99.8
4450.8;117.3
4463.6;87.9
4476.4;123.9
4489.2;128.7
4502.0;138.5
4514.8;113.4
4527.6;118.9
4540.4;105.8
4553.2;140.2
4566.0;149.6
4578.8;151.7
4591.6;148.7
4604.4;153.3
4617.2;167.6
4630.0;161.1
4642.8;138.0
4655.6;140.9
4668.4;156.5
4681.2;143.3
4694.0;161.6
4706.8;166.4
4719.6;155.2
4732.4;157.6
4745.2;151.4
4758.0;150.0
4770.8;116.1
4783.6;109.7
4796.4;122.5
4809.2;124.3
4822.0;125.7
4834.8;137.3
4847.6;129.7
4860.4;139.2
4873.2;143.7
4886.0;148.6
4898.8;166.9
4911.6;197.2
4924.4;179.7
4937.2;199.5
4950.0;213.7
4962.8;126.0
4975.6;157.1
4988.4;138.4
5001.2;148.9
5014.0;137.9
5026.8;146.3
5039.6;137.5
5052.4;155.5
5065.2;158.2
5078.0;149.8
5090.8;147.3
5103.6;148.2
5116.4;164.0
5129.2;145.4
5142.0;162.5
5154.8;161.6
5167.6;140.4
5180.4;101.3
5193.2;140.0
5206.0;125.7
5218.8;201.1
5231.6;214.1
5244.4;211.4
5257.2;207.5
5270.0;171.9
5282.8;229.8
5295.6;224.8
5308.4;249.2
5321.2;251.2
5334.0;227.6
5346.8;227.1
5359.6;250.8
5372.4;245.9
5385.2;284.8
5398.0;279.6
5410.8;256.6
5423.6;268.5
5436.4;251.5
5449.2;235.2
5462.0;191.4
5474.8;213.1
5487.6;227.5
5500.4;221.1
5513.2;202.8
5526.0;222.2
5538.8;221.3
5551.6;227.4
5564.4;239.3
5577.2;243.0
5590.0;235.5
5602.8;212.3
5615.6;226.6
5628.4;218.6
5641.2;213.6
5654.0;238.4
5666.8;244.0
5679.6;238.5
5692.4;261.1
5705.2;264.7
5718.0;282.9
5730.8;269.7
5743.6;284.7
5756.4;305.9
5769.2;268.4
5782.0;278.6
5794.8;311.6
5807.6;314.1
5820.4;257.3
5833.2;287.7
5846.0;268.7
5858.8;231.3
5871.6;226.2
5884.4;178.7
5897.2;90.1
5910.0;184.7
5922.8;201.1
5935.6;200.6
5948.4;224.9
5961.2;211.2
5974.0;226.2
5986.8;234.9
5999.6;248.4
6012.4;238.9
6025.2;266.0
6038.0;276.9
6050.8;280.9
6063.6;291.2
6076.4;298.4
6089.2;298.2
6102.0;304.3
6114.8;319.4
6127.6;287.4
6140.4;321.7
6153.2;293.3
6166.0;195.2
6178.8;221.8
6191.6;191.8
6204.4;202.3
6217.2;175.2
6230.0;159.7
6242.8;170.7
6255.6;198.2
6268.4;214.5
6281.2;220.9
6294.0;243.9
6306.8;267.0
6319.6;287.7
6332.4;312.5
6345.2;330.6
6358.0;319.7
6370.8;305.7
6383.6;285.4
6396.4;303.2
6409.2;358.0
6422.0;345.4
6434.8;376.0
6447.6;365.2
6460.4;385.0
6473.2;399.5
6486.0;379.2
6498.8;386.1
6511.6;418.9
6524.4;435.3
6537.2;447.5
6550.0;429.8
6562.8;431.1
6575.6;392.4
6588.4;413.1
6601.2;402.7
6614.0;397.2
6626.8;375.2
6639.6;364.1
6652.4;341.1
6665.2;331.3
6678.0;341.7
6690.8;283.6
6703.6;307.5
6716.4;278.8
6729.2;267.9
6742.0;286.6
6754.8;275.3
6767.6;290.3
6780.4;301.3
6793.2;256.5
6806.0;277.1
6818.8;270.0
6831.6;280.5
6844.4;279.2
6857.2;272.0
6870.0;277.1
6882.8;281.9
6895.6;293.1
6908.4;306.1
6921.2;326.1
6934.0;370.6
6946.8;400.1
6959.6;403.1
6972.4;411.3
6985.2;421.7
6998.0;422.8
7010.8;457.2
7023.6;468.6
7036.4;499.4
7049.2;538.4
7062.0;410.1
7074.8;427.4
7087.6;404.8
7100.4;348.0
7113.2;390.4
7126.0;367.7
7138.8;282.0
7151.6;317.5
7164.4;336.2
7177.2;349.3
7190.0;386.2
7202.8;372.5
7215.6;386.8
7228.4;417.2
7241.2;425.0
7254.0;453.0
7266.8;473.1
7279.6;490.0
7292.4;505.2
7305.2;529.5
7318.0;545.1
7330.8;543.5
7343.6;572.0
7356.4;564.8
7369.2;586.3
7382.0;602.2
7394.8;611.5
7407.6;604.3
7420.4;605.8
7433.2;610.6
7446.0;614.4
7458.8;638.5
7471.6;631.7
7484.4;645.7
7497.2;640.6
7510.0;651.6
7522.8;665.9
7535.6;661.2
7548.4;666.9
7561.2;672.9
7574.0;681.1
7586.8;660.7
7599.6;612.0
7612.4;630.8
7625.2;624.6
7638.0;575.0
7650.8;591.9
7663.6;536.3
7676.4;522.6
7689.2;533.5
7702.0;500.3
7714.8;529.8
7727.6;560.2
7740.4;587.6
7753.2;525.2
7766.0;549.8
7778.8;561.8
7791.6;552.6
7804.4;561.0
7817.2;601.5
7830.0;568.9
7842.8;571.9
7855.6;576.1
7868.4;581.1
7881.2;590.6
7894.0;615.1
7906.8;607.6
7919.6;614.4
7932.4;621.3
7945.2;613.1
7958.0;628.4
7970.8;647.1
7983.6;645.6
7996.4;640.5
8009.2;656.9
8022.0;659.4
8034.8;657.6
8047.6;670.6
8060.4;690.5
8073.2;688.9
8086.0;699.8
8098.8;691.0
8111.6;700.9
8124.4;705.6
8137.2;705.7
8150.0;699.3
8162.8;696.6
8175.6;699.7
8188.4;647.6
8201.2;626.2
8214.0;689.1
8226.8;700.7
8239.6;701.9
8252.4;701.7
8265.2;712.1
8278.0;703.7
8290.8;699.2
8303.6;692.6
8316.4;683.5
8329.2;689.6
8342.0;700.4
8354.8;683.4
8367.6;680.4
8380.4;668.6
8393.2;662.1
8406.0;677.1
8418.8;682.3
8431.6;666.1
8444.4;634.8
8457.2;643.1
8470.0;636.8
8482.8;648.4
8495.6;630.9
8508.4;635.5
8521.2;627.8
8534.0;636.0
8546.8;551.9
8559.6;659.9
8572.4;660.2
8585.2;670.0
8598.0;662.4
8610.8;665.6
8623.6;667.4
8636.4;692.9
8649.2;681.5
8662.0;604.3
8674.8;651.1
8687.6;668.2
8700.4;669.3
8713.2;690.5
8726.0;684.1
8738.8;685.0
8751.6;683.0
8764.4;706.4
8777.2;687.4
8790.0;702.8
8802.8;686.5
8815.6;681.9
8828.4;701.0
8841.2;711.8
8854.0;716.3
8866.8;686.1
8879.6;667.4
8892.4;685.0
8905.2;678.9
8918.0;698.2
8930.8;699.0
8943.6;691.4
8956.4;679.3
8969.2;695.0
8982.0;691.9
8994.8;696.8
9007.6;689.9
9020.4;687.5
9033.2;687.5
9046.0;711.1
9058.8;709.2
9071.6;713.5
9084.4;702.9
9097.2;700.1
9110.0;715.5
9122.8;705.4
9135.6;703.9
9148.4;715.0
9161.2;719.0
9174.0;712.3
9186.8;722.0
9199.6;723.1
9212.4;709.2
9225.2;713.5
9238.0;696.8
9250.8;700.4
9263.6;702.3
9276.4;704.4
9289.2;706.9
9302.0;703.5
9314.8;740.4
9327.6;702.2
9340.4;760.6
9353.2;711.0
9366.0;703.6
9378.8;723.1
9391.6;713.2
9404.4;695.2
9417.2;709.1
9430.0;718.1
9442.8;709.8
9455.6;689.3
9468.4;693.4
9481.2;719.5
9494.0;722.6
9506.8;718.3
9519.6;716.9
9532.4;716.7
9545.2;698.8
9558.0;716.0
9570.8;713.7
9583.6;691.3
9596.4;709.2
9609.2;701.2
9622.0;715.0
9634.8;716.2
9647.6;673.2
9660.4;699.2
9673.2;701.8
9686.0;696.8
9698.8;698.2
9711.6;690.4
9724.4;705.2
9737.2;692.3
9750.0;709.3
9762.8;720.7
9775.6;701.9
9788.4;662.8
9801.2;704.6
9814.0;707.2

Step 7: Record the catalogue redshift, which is 0.000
